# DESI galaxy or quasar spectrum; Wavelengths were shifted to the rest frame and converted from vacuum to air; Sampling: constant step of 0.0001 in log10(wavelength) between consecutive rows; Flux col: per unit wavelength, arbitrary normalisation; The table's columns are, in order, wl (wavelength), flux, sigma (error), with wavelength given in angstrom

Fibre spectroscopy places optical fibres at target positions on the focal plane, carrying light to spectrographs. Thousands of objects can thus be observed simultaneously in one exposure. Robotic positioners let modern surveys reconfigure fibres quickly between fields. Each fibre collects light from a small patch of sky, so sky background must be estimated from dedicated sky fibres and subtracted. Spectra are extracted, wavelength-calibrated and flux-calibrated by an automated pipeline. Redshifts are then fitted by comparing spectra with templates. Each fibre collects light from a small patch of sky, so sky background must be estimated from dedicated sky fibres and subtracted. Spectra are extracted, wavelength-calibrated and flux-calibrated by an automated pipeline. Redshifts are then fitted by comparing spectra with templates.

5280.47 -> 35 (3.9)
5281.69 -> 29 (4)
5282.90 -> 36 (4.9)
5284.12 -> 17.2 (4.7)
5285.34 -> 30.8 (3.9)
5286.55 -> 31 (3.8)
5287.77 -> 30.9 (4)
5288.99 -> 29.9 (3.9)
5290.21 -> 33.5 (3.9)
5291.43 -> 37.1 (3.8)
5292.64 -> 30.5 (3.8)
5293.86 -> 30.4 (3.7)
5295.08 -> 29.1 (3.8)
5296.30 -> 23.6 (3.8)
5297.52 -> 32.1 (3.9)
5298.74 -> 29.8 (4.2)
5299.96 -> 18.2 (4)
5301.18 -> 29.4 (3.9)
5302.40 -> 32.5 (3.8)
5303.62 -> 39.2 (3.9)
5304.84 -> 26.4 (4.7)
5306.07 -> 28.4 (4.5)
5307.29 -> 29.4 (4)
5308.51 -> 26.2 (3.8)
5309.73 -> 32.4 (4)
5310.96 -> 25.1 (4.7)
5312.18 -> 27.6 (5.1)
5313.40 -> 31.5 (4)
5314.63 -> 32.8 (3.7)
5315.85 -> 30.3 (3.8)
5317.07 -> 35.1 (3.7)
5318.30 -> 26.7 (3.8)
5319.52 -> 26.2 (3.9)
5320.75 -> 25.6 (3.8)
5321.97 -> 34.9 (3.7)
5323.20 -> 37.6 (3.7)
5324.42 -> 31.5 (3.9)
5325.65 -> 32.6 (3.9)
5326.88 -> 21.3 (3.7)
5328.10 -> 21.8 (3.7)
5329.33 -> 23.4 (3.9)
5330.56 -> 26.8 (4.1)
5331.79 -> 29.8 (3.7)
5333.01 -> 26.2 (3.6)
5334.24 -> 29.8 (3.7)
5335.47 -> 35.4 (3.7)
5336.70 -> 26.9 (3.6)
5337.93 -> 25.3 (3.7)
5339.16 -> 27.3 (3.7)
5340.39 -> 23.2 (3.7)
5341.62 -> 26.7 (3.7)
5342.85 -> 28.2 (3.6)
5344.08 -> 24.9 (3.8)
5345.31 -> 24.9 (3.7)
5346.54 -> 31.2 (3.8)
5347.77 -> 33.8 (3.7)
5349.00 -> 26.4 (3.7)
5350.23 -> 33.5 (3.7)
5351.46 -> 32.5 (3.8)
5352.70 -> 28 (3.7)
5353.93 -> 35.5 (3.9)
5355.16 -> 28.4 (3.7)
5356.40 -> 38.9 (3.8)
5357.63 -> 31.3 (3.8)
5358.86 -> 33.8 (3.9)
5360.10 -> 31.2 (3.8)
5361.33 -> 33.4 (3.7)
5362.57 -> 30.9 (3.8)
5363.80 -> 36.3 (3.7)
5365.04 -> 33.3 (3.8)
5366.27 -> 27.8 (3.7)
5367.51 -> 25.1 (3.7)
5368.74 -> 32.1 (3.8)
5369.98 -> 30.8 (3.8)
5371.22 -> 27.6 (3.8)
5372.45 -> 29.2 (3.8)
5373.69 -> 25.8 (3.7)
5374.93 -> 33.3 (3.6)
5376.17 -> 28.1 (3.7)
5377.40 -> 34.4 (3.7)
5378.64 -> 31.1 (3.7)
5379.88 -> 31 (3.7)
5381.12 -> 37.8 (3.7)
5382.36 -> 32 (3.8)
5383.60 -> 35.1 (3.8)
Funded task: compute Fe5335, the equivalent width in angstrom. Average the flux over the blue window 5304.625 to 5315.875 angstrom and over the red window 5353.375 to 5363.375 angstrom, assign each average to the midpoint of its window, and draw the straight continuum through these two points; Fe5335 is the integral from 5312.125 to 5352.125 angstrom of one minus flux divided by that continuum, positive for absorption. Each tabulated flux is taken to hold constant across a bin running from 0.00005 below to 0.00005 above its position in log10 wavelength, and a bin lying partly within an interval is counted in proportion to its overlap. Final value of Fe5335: 2.49 angstrom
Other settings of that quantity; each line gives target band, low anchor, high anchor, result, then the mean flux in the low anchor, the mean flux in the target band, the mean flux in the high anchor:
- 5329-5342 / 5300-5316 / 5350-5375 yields 1.3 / 29.7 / 27.4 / 31.3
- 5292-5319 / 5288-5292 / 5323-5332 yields 1.2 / 33.2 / 29.4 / 27.6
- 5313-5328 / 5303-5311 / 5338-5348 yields -0.7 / 29.9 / 30.2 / 27.2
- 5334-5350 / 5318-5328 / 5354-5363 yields 1.6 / 29.3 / 28.1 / 32.8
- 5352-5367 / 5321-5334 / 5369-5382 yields -1.1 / 28.5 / 32.3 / 31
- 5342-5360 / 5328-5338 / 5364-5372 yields -1.2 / 27.6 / 30.8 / 29.8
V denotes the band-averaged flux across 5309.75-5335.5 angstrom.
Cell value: 29.1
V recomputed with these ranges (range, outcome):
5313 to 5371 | 29.8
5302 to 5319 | 30.2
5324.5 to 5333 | 26.3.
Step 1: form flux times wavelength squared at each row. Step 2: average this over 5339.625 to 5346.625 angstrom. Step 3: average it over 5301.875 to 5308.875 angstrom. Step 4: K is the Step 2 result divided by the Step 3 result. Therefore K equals 0.9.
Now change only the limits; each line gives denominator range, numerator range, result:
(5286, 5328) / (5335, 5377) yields 1.02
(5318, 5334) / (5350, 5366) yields 1.18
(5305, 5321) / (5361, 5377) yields 1.07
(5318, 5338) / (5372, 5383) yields 1.13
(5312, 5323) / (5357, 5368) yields 1.05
